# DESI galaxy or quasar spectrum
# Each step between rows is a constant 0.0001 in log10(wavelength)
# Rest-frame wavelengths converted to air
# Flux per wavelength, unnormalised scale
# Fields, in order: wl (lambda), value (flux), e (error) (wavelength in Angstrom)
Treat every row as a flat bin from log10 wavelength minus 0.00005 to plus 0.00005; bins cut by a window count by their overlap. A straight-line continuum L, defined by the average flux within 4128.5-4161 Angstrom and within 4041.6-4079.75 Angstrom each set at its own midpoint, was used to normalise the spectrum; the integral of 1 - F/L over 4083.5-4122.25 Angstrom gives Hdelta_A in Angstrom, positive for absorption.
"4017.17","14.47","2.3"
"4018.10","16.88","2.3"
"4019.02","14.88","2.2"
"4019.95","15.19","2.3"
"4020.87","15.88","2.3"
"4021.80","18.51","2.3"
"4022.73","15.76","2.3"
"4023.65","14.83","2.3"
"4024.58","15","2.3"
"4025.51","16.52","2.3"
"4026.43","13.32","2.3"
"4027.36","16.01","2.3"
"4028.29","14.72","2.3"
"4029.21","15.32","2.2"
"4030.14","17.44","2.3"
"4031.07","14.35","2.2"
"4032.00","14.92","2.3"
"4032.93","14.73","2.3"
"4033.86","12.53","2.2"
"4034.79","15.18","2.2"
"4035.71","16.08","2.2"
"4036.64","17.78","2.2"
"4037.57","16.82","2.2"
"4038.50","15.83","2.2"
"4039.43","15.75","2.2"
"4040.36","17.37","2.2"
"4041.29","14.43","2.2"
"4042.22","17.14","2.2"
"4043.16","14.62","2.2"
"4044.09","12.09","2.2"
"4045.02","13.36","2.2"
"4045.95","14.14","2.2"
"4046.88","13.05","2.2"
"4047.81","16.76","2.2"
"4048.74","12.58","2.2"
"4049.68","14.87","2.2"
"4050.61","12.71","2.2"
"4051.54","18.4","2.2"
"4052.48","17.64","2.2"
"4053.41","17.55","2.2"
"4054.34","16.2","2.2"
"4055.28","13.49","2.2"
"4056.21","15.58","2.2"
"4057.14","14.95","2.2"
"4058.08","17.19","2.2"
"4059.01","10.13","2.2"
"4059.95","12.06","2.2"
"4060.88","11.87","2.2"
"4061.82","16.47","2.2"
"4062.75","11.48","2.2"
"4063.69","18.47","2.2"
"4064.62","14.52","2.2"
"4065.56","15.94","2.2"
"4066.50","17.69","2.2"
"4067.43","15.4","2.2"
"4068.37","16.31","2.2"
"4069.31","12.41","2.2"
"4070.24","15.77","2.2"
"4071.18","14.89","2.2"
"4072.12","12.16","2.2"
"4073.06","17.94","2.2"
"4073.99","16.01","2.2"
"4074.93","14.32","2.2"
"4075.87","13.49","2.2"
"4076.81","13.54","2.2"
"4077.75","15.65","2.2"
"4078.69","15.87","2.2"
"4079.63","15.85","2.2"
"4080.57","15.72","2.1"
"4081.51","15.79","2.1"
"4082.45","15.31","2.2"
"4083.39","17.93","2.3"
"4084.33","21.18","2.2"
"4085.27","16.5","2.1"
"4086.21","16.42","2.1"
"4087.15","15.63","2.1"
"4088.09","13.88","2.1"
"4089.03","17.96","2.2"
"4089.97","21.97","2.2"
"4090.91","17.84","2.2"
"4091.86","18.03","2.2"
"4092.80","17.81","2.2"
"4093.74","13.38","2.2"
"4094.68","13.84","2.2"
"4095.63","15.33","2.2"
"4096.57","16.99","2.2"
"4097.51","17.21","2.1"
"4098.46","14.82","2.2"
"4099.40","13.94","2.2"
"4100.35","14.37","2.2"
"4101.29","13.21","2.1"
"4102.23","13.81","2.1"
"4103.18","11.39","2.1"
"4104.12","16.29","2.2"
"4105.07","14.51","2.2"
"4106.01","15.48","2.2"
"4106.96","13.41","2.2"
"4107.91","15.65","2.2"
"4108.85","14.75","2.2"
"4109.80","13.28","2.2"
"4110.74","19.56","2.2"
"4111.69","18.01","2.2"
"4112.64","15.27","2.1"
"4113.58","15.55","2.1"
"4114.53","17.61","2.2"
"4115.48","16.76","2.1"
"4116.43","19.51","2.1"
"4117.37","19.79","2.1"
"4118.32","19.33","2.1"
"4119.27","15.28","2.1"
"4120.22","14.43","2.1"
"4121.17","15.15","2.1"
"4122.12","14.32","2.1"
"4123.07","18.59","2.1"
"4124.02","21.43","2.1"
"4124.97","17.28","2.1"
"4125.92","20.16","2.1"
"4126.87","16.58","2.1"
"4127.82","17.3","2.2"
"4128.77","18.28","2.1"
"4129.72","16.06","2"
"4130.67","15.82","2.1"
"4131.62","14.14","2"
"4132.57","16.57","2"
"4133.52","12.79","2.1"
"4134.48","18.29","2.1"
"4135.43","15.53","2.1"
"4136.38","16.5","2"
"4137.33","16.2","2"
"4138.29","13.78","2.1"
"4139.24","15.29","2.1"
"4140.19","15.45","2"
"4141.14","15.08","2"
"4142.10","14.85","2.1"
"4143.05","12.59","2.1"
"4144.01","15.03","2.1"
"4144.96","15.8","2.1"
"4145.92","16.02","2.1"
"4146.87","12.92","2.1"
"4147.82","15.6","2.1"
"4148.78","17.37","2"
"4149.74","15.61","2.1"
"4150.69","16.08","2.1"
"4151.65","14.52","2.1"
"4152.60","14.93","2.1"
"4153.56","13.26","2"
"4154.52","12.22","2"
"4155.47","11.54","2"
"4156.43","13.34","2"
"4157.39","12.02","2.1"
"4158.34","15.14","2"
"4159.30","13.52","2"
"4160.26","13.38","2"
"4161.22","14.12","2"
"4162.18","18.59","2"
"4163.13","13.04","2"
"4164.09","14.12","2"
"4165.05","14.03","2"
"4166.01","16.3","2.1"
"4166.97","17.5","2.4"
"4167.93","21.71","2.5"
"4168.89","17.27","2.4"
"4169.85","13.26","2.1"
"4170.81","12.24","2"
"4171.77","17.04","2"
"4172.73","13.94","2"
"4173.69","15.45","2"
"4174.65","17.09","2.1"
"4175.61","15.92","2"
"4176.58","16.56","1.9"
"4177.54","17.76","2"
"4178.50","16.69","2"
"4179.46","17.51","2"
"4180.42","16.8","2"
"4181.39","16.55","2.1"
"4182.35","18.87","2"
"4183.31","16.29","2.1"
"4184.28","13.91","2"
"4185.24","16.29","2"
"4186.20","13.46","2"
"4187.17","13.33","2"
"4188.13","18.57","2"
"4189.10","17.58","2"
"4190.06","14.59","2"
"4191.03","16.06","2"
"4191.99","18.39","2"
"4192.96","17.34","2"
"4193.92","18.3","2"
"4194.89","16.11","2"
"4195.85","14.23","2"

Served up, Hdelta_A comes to -3.3 Angstrom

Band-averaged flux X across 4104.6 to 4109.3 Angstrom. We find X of 14.8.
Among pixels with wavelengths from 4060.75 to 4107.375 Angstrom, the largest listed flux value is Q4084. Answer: 21.97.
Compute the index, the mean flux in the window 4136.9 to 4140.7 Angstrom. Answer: 15.2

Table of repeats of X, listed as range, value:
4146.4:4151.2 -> 15.5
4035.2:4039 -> 16.6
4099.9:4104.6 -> 13.8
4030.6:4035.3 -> 14.4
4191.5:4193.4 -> 17.9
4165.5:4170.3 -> 17.2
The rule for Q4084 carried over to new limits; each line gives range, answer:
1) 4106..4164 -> 21.43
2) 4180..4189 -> 18.87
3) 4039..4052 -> 18.4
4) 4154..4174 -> 21.71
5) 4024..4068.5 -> 18.47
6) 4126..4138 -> 18.29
